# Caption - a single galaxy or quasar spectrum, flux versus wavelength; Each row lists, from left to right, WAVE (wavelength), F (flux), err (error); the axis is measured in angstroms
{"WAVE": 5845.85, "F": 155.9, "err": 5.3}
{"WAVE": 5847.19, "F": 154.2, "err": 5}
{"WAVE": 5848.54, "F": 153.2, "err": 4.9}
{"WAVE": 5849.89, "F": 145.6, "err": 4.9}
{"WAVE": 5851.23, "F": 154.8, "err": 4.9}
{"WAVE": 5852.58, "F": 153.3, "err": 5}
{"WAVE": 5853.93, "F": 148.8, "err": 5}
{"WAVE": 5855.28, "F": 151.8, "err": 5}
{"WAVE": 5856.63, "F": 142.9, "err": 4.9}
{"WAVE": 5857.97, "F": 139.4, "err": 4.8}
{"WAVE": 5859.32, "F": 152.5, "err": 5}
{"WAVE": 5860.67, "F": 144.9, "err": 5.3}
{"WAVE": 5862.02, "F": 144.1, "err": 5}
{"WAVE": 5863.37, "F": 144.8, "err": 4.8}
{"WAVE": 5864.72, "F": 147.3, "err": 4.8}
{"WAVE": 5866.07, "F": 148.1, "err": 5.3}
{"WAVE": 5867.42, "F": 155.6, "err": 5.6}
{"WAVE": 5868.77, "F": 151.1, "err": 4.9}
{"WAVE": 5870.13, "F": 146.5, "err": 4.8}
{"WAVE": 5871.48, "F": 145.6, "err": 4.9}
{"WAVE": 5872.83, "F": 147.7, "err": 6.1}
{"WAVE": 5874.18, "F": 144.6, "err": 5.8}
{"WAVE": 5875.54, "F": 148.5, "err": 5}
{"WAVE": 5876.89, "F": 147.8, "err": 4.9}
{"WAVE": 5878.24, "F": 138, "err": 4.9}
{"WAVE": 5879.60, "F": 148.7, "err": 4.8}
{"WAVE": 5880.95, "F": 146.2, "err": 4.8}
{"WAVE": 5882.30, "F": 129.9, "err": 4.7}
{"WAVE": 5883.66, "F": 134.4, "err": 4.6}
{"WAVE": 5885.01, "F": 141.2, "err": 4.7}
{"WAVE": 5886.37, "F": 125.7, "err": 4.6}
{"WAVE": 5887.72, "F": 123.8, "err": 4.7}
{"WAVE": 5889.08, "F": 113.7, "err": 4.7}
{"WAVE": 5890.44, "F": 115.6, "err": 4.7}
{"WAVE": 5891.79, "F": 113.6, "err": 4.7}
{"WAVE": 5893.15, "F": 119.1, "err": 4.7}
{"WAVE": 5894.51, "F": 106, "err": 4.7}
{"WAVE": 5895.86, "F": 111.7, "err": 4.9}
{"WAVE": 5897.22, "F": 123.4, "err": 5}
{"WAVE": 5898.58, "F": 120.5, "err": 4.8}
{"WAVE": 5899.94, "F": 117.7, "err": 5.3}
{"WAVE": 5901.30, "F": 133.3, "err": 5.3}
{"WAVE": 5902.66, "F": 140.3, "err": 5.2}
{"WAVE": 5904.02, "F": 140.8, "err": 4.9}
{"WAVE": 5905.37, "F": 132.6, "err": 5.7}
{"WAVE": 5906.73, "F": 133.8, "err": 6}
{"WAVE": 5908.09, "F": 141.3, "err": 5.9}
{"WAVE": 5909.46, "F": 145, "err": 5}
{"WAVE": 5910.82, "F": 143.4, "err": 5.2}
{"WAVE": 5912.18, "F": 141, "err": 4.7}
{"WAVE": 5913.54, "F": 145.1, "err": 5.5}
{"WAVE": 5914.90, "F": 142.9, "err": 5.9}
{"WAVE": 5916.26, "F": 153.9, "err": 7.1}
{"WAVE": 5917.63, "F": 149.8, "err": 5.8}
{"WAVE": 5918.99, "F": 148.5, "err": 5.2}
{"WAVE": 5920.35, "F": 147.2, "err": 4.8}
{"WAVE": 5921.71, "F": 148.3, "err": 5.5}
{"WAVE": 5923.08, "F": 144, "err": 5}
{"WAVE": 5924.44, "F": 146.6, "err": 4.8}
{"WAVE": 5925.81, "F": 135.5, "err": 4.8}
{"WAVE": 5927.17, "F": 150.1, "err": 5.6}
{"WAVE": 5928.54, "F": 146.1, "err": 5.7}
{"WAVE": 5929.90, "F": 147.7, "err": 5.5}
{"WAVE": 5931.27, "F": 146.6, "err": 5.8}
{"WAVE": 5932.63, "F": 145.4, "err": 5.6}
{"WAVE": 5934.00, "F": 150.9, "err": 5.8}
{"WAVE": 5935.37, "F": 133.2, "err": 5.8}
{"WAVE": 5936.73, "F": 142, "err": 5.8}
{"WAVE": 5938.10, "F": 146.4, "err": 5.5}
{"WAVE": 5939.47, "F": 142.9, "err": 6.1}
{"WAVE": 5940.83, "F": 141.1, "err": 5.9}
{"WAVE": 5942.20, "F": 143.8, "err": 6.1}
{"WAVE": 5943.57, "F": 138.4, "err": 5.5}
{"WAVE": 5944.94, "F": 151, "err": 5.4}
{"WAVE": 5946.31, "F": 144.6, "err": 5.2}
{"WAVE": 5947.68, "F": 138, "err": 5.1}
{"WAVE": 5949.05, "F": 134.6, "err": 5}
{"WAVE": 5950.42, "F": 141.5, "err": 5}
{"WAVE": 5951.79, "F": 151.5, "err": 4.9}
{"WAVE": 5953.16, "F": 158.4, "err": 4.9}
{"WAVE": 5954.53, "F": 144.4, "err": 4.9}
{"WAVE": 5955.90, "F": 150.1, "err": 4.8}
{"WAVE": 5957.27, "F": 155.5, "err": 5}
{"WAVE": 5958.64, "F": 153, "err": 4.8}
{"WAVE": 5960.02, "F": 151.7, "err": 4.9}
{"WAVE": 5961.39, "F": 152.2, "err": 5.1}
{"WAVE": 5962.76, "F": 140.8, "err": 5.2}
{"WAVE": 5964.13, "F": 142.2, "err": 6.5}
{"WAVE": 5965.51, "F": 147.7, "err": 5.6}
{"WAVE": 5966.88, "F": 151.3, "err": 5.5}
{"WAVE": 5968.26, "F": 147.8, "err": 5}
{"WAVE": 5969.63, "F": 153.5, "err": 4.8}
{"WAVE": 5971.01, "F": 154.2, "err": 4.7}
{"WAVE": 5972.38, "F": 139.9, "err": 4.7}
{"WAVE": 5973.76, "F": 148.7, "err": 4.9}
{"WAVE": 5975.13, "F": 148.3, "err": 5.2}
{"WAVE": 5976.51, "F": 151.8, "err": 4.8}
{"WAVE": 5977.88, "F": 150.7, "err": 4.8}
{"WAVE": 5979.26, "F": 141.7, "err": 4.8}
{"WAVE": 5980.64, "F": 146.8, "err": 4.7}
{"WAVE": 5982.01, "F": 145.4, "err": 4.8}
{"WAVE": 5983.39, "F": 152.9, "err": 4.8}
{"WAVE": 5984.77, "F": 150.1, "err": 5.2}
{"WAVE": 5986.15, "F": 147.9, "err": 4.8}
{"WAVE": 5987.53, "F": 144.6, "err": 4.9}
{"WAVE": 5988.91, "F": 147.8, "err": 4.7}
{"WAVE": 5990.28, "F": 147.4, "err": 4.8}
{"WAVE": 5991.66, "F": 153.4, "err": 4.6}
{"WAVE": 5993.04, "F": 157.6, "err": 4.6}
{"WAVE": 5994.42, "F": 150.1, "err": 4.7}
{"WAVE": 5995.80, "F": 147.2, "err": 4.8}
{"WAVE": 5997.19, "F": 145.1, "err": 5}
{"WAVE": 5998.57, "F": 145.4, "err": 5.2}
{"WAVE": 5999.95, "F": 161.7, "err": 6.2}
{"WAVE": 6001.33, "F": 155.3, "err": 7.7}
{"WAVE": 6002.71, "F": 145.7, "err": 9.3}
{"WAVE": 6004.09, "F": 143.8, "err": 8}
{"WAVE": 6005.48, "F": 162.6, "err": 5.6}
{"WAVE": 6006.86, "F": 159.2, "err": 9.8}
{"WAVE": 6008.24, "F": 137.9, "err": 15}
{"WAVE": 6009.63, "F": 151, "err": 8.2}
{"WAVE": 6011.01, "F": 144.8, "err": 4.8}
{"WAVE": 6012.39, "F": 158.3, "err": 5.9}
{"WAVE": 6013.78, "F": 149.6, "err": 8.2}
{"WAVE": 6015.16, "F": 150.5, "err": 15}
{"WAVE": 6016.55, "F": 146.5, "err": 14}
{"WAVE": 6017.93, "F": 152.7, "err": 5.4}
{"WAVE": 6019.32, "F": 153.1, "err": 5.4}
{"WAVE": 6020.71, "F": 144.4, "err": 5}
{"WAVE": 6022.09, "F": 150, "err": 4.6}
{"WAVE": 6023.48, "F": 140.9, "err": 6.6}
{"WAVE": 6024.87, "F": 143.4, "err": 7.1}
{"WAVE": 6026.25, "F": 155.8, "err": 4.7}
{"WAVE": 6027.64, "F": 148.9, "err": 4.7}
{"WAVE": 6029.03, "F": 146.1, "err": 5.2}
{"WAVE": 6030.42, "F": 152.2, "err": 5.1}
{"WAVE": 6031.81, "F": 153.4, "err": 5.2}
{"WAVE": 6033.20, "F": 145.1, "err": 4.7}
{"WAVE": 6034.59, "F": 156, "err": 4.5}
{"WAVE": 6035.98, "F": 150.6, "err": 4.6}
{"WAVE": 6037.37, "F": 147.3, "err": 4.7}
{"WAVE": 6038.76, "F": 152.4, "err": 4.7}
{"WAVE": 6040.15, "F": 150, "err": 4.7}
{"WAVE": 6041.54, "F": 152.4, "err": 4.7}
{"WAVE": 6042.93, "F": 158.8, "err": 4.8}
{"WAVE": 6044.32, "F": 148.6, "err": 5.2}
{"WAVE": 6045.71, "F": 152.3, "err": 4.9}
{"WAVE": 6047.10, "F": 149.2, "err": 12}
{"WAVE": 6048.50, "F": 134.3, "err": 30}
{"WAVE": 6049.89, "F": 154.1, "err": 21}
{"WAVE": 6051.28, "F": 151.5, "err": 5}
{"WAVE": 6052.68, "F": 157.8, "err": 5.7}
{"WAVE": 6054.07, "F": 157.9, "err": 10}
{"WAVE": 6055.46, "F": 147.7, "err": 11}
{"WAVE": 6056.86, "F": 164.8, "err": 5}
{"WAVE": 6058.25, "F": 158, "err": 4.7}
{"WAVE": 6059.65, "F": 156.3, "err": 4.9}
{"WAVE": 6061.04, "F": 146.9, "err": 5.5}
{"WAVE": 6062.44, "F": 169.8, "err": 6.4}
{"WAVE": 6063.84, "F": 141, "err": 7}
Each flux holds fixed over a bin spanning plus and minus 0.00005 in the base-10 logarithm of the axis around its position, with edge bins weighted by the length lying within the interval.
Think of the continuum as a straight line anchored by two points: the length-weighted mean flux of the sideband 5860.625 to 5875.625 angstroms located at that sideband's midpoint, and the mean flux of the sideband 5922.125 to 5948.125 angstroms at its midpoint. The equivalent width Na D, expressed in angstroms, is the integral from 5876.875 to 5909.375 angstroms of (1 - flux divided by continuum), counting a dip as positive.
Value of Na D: 3.8 angstroms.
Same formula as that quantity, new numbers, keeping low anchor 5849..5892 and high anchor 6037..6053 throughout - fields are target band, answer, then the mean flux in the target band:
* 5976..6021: -0.4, 150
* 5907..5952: 0.2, 144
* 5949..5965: -0.2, 149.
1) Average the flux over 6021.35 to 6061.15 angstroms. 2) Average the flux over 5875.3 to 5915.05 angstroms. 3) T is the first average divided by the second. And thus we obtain 1.1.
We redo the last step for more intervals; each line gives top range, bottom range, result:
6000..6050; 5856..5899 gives 1.10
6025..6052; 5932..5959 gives 1.03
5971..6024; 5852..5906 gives 1.09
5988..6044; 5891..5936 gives 1.09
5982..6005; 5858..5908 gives 1.10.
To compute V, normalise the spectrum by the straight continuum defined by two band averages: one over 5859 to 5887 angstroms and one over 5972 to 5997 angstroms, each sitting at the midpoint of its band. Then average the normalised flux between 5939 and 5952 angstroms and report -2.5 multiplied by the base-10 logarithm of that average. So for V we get 0.03 mag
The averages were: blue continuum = 144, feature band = 142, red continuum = 148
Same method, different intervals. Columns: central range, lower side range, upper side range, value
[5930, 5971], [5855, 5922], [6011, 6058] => -0.021 mag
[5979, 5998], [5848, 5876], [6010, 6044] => 0.008 mag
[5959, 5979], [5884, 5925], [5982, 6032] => -0.035 mag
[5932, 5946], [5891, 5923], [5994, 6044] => -0.033 mag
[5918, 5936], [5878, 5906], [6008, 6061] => -0.097 mag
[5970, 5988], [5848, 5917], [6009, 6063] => -0.010 mag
